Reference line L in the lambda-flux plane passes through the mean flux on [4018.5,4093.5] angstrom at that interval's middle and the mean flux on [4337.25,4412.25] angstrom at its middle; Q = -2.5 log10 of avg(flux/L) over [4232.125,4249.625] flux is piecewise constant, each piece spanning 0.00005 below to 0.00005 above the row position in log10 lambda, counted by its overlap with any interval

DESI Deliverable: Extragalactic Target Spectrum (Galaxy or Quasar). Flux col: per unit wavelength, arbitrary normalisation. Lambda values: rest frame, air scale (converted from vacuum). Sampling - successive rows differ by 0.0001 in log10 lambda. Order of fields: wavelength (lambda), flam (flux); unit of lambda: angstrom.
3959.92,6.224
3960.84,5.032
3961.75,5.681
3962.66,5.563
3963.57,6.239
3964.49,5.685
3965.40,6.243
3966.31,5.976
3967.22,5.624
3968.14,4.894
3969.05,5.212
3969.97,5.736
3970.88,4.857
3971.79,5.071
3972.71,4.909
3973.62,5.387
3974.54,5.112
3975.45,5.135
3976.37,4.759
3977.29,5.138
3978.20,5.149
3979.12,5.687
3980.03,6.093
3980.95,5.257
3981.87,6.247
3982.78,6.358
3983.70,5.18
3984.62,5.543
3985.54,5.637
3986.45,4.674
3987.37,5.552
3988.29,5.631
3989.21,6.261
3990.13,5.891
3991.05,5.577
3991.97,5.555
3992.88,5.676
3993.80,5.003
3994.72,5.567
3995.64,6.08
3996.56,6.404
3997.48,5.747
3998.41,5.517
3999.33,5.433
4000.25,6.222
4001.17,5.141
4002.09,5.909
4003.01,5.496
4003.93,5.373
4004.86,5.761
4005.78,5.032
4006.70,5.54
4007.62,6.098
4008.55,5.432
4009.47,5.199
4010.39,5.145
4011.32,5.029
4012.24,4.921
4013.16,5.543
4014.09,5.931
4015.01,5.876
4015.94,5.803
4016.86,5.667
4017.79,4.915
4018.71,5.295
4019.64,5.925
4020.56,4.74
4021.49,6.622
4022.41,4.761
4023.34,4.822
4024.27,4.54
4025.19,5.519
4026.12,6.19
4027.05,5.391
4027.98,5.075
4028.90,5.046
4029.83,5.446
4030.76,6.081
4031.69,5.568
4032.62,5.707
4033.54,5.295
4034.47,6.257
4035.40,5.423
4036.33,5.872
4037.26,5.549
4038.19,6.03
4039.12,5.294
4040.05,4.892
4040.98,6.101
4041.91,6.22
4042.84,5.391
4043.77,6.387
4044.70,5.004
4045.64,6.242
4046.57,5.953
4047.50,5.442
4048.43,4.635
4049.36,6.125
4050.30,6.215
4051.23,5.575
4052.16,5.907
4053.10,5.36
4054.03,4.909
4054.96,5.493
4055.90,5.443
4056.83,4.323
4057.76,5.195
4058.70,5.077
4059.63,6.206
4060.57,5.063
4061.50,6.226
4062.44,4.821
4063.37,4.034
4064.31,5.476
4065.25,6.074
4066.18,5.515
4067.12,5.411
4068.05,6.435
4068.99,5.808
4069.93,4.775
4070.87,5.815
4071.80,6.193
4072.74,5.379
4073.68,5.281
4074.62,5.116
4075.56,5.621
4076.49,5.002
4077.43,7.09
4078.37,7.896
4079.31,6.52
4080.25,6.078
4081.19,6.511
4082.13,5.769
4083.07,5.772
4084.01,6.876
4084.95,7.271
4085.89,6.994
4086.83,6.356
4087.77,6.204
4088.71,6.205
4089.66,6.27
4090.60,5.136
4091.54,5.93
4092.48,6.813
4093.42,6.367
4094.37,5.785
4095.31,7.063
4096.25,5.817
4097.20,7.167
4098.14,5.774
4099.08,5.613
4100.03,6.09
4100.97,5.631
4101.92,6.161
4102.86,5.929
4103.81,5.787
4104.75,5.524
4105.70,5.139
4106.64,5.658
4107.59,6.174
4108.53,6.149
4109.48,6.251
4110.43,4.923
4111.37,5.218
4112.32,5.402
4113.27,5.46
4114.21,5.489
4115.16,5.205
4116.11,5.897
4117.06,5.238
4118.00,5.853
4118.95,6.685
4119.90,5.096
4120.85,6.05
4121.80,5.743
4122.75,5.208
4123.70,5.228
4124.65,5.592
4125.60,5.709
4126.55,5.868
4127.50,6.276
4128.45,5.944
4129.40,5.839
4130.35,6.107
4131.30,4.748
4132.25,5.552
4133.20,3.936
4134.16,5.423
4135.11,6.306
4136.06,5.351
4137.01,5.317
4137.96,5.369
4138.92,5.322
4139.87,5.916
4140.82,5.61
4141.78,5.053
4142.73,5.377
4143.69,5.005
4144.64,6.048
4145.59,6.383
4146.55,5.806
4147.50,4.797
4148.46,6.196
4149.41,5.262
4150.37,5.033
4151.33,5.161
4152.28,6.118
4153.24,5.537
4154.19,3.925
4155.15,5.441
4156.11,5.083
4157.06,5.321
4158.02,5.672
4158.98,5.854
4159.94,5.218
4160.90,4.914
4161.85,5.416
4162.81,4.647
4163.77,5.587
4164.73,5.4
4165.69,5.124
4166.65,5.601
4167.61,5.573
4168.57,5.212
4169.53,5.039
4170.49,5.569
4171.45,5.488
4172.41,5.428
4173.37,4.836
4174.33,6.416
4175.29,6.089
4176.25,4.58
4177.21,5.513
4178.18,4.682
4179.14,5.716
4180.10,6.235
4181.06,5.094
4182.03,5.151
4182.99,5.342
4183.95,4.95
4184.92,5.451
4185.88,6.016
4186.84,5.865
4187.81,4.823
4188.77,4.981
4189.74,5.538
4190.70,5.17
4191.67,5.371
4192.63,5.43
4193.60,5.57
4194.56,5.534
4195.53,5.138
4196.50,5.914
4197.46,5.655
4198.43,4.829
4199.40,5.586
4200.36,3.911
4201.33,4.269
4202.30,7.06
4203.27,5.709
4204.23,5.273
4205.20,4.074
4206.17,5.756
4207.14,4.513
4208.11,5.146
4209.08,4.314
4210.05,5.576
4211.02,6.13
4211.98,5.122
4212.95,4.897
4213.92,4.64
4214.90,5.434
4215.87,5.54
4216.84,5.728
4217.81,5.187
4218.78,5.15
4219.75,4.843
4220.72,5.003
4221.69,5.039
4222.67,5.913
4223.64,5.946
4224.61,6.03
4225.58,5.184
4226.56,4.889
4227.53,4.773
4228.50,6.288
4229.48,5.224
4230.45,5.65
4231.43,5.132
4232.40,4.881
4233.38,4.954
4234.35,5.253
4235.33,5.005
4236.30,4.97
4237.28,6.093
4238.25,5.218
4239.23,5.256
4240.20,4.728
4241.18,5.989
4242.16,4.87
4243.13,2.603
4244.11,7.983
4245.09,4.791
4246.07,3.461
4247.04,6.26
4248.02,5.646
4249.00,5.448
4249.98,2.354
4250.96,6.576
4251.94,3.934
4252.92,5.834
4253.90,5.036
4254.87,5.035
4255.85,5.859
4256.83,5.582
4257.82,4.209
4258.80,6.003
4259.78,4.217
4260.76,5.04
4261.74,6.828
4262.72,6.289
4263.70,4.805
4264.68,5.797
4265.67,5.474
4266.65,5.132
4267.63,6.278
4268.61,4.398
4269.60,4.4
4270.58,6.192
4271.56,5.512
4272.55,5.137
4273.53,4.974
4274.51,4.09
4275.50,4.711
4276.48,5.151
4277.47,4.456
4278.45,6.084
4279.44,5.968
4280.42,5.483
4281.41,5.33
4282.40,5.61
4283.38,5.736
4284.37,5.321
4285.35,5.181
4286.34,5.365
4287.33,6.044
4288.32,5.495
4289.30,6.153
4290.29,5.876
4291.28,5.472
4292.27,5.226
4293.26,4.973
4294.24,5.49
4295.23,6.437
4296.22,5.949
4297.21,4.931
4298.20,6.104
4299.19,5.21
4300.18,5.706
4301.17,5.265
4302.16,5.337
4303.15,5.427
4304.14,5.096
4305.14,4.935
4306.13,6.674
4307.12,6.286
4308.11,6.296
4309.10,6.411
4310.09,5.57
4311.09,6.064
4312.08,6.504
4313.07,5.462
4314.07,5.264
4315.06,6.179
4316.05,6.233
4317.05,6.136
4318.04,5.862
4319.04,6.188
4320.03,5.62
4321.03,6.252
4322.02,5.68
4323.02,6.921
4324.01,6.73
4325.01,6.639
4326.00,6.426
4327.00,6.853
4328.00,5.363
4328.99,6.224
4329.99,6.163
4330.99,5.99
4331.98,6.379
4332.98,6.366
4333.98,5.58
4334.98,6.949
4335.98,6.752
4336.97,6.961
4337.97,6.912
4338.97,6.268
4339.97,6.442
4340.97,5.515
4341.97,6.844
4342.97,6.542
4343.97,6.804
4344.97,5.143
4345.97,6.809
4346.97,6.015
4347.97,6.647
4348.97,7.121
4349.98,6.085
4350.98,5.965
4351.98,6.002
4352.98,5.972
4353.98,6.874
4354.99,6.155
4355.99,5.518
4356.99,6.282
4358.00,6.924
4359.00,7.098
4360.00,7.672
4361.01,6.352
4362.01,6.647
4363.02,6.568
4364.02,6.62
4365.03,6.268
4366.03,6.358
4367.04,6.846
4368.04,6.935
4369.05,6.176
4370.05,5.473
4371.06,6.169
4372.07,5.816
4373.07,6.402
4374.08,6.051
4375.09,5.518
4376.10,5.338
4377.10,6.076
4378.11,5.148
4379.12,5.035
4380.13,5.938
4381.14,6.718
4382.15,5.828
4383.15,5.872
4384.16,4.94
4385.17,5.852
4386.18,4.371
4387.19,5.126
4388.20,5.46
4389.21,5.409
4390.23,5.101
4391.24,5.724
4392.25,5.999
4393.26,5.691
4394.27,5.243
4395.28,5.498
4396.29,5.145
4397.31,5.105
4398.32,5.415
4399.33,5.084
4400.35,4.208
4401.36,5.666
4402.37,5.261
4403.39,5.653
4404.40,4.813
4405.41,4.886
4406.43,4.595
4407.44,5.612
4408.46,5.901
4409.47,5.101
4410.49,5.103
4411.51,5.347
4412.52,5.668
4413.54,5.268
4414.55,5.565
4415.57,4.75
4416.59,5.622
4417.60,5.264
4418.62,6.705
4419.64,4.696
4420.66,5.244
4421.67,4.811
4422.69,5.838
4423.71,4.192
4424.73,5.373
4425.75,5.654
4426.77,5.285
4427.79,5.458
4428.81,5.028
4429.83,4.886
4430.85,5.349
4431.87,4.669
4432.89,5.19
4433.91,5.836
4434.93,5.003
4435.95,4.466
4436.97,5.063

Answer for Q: 0.13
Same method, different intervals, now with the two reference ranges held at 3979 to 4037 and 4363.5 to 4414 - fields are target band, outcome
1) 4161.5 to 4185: 0.04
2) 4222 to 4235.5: 0.04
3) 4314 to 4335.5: -0.12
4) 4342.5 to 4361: -0.15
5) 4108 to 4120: -0.01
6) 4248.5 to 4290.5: 0.05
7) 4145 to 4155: 0.03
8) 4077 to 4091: -0.16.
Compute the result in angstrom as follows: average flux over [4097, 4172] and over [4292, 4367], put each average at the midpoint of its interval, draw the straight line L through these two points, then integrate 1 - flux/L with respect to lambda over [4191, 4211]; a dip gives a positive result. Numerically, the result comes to 1.73 angstrom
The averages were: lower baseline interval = 5.53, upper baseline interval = 6.16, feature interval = 5.25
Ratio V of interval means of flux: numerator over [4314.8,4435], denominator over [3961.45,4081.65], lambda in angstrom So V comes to 1.05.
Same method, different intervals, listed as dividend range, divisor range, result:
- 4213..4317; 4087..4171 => 0.96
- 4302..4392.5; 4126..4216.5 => 1.14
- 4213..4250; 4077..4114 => 0.85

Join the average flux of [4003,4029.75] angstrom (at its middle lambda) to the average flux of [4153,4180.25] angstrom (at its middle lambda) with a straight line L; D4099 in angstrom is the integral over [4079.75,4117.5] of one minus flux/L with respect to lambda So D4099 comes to -4.30 angstrom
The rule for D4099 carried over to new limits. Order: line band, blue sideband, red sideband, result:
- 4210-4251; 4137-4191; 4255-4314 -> 1.68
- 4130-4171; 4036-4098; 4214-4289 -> 1.49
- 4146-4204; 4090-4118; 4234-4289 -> 2.14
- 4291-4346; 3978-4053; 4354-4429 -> -3.82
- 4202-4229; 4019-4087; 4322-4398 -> 2.70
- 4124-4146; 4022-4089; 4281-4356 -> 0.85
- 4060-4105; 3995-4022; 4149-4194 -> -4.10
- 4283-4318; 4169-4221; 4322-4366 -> 2.20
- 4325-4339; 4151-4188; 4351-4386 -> -0.90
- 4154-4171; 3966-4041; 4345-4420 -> 1.02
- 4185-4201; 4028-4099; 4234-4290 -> 0.39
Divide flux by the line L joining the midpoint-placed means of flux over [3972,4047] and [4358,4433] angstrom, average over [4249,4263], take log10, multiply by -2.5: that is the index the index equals 0.076 mag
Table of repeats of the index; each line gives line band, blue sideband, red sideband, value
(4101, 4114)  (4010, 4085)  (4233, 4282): -0.03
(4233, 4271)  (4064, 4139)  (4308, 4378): 0.17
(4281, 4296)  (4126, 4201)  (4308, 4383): 0.07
